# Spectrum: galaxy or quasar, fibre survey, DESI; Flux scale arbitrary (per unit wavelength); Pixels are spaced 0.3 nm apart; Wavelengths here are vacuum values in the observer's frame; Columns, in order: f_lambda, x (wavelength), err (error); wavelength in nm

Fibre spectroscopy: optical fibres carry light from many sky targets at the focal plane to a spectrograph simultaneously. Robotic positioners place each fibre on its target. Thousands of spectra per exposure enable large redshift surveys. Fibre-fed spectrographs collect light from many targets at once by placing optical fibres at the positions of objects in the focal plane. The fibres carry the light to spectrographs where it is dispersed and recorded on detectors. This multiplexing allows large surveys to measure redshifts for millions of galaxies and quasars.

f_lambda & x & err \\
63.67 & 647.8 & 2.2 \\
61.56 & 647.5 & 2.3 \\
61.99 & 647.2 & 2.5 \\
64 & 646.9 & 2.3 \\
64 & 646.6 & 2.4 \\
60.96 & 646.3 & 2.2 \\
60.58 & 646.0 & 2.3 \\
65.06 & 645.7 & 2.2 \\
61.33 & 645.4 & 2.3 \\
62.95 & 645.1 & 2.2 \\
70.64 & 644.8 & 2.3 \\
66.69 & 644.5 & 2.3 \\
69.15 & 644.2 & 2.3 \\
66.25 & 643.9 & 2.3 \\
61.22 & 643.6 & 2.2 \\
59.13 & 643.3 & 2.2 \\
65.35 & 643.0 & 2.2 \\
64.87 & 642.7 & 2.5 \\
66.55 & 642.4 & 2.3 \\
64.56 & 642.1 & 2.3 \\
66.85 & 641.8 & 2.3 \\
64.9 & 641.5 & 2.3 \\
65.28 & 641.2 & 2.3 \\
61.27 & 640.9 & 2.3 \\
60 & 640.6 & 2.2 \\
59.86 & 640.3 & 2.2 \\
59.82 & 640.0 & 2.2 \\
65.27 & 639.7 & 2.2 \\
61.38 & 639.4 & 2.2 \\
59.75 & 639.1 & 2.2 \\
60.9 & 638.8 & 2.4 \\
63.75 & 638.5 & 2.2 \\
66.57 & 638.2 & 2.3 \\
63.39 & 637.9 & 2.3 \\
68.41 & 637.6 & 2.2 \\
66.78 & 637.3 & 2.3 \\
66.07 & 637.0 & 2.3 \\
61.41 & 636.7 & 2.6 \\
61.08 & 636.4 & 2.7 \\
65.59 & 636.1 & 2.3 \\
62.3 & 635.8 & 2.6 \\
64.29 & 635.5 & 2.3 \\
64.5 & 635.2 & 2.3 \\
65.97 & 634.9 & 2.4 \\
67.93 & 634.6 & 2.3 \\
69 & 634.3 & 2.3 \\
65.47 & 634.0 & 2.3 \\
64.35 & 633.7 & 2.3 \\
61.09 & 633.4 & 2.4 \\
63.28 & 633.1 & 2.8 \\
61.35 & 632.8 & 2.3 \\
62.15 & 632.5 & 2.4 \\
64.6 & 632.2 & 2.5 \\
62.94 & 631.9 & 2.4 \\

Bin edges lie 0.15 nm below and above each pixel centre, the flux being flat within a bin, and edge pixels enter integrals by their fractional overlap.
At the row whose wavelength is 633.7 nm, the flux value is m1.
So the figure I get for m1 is 64.35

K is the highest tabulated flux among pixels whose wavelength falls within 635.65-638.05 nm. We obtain 68.41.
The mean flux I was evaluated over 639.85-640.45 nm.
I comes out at 59.8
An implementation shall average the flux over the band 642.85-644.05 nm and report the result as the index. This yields 63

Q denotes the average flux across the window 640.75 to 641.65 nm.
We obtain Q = 63.8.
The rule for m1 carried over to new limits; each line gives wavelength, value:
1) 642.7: 64.87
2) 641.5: 64.9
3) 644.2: 69.15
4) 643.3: 59.13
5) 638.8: 60.9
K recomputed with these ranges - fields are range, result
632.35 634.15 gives 65.47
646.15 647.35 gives 64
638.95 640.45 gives 65.27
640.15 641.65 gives 65.28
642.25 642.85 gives 66.55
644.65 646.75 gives 70.64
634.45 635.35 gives 67.93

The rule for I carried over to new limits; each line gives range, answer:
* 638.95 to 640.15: 61.6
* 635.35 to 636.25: 64.1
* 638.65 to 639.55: 60.7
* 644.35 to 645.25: 66.8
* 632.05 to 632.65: 63.4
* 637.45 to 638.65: 65.5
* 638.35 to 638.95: 62.3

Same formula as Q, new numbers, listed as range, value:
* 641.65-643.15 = 65.6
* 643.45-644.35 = 65.5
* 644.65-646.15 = 64.1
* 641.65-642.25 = 65.7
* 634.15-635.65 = 66.3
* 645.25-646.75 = 62.4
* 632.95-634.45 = 64.6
